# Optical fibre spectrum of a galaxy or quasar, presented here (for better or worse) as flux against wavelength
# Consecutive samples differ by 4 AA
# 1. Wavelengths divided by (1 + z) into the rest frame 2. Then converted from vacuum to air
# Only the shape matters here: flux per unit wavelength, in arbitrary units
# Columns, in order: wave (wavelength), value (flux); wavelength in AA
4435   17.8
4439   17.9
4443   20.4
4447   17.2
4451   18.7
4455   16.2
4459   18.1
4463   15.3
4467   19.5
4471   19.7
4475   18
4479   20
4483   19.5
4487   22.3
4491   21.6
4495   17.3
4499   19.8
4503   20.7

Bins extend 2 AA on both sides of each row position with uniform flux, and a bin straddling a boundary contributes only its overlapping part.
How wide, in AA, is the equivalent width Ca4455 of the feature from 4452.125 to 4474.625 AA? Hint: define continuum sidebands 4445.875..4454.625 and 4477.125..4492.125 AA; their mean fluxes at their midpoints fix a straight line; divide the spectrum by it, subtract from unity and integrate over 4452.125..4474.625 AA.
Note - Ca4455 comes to 1.29 AA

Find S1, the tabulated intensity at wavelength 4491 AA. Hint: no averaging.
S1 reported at 21.6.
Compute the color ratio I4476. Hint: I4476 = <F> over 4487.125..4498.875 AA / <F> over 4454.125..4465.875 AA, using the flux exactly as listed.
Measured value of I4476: 1.2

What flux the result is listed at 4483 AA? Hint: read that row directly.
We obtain 19.5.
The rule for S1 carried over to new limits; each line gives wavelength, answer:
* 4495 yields 17.3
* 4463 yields 15.3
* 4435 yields 17.8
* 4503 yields 20.7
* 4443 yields 20.4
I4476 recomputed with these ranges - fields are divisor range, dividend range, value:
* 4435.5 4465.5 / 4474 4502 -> 1.12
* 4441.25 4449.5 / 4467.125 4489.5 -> 1.06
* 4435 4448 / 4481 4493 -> 1.14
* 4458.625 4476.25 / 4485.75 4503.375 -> 1.12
